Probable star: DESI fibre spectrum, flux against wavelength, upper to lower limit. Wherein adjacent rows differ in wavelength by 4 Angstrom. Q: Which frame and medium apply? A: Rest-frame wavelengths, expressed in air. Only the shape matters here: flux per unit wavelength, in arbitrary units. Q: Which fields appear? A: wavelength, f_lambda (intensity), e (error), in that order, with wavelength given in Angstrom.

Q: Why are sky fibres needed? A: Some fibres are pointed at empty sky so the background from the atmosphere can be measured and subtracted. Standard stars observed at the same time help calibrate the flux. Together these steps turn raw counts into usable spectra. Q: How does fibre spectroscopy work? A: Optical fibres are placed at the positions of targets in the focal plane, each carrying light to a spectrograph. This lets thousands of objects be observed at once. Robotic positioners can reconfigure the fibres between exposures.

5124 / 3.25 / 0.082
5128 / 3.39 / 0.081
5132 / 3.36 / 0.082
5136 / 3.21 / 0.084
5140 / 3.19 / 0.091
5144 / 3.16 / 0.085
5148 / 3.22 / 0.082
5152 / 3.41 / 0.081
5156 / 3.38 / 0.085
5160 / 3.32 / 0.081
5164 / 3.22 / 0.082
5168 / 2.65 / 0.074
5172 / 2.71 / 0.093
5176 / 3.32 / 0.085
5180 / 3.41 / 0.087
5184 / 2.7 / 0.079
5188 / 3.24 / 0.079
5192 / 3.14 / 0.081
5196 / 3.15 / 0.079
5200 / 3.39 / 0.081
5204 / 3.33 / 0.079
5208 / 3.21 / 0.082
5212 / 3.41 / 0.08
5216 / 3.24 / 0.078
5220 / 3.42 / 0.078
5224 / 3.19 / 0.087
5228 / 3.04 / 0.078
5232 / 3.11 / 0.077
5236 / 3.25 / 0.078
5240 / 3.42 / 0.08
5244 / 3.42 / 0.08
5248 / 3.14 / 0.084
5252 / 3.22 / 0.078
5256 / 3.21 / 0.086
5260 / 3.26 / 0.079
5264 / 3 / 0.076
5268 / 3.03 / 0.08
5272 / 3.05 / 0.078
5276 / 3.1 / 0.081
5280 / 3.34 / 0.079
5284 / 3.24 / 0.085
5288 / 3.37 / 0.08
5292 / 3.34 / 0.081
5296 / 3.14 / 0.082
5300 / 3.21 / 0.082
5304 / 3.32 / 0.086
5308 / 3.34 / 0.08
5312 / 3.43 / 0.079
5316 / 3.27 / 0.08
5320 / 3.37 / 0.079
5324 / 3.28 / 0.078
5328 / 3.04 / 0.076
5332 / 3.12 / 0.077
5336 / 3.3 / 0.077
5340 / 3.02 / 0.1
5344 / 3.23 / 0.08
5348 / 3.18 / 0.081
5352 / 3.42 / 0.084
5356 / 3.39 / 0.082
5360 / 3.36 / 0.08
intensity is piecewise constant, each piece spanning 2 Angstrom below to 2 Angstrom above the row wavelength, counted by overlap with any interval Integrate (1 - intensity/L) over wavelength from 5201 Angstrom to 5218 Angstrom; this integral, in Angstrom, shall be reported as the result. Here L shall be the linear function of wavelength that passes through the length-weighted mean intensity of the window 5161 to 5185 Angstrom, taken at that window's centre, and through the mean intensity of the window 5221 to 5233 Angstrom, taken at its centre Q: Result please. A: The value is -1.1 Angstrom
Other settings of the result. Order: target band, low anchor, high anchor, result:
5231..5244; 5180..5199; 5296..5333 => -0.5 Angstrom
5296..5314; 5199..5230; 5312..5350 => -0.4 Angstrom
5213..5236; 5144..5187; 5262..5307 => -0.3 Angstrom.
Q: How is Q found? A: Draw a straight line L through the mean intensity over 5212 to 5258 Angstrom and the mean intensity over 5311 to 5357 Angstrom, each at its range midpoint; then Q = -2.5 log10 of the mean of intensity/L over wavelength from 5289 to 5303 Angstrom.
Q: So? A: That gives 0.00 mag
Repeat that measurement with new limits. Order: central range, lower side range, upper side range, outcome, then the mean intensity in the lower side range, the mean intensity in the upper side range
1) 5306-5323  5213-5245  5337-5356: -0.035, 3.26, 3.24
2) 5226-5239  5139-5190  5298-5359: 0.014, 3.15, 3.26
